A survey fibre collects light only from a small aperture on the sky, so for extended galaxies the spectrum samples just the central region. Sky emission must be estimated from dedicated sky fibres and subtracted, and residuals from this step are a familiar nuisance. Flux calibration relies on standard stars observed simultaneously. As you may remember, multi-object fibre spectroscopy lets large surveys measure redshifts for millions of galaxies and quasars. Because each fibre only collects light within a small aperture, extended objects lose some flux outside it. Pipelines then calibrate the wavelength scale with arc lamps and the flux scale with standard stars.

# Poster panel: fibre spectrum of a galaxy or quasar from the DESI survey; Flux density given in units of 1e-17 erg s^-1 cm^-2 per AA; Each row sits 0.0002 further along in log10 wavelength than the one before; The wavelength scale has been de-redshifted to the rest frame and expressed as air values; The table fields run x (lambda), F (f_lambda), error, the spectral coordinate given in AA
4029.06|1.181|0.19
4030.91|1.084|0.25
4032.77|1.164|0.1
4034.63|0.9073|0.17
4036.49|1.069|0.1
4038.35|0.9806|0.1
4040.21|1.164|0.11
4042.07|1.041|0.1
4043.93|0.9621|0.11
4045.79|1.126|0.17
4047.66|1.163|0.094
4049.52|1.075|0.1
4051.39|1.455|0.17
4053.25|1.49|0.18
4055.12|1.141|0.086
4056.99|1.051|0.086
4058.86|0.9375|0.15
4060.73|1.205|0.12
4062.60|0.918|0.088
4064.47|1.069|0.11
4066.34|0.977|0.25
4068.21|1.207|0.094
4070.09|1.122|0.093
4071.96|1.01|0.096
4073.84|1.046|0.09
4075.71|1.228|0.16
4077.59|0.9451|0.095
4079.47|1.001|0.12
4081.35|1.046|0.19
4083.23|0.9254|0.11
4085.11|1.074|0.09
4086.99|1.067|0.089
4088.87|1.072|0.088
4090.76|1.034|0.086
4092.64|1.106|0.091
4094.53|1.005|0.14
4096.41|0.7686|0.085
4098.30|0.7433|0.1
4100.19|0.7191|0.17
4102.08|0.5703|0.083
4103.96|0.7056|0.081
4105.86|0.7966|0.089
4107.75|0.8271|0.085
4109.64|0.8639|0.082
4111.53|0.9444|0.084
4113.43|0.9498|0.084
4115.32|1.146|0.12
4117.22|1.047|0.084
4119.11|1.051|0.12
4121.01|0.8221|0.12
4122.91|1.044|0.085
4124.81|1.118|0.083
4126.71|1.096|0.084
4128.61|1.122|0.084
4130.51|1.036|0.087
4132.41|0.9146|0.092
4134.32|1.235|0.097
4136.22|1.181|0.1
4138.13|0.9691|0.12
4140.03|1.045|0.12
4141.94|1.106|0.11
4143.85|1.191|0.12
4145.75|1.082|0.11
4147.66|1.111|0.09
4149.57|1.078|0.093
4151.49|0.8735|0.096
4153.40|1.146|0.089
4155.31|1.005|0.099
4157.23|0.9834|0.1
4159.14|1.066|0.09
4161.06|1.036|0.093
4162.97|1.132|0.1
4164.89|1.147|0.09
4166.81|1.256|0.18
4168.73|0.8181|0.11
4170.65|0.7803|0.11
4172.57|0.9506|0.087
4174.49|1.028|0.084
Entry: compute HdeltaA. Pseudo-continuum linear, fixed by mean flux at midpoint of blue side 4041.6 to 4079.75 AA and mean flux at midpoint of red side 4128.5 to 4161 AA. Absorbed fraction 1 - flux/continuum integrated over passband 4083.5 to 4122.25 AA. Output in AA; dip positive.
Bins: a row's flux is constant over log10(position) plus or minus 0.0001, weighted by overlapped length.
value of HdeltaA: 6.0 AA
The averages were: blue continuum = 1.11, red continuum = 1.06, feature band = 0.917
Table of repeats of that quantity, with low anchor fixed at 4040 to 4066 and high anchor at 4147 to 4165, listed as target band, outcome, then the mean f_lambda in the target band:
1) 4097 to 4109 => 3.94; 0.732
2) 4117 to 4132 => 0.52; 1.04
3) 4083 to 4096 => 0.75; 1.04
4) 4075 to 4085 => 0.70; 1.03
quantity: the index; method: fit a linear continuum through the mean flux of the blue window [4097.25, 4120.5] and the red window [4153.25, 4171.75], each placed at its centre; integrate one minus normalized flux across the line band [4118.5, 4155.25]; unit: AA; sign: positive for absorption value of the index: -4.4 AA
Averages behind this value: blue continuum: 0.863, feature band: 1.06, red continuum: 1.03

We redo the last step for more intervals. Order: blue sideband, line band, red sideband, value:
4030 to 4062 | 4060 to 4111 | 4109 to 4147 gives 5.8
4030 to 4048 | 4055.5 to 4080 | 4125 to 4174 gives 0.1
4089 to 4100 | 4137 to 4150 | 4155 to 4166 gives -0.7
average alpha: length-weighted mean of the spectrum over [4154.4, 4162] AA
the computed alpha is 1.02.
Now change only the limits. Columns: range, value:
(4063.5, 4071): 1.09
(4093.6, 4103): 0.761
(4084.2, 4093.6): 1.07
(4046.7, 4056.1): 1.26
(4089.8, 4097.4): 0.977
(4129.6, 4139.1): 1.07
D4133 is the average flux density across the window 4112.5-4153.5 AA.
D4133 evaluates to 1.06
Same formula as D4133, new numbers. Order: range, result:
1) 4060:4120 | 0.974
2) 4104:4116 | 0.9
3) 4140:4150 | 1.11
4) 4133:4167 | 1.09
